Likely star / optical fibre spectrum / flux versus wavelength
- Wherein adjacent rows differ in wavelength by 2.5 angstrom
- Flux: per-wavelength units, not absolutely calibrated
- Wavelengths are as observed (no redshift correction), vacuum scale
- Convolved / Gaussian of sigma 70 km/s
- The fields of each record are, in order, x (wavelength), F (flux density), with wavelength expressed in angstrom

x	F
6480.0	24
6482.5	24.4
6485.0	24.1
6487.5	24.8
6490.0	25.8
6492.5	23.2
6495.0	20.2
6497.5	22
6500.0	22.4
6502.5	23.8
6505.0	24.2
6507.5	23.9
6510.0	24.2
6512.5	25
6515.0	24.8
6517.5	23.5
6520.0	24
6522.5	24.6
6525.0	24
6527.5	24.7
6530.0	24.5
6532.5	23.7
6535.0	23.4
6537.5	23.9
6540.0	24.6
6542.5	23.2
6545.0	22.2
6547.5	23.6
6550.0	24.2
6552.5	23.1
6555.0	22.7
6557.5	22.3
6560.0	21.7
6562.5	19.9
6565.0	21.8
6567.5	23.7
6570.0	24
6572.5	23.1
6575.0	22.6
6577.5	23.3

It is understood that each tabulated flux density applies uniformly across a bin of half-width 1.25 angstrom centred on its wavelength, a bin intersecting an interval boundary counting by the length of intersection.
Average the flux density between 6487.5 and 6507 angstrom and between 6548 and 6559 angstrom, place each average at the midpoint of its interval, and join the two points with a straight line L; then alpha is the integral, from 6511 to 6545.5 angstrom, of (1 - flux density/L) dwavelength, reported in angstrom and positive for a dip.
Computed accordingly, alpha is -1.3 angstrom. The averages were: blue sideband 23.2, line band 24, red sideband 23.1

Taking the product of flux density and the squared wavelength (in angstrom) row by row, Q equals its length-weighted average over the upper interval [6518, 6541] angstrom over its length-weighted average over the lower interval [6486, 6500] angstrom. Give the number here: 1.1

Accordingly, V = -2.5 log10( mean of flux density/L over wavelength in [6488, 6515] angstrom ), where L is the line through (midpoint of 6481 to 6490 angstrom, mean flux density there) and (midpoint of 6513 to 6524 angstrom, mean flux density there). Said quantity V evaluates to 0.04 mag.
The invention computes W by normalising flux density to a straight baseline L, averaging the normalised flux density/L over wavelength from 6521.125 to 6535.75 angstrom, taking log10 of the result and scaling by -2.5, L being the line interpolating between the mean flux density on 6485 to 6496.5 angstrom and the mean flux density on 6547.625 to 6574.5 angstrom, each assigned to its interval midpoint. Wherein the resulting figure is -0.05 mag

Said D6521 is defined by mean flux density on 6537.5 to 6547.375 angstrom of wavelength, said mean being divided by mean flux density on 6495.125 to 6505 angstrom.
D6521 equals 1.04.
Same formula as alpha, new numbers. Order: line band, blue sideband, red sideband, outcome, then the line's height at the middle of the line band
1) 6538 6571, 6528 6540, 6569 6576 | 1.0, 23.6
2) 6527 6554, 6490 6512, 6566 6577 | -0.5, 23.3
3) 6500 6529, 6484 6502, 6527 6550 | -0.9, 23.5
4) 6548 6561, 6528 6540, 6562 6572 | 0.1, 23.1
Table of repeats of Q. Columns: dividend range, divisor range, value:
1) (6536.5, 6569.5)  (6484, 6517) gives 0.98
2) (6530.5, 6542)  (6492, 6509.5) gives 1.06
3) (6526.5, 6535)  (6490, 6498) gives 1.09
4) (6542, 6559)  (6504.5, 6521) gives 0.96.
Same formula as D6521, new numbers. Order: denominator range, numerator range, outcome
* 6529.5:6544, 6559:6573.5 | 0.94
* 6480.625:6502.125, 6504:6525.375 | 1.04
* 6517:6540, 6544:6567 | 0.93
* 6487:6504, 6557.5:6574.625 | 0.97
